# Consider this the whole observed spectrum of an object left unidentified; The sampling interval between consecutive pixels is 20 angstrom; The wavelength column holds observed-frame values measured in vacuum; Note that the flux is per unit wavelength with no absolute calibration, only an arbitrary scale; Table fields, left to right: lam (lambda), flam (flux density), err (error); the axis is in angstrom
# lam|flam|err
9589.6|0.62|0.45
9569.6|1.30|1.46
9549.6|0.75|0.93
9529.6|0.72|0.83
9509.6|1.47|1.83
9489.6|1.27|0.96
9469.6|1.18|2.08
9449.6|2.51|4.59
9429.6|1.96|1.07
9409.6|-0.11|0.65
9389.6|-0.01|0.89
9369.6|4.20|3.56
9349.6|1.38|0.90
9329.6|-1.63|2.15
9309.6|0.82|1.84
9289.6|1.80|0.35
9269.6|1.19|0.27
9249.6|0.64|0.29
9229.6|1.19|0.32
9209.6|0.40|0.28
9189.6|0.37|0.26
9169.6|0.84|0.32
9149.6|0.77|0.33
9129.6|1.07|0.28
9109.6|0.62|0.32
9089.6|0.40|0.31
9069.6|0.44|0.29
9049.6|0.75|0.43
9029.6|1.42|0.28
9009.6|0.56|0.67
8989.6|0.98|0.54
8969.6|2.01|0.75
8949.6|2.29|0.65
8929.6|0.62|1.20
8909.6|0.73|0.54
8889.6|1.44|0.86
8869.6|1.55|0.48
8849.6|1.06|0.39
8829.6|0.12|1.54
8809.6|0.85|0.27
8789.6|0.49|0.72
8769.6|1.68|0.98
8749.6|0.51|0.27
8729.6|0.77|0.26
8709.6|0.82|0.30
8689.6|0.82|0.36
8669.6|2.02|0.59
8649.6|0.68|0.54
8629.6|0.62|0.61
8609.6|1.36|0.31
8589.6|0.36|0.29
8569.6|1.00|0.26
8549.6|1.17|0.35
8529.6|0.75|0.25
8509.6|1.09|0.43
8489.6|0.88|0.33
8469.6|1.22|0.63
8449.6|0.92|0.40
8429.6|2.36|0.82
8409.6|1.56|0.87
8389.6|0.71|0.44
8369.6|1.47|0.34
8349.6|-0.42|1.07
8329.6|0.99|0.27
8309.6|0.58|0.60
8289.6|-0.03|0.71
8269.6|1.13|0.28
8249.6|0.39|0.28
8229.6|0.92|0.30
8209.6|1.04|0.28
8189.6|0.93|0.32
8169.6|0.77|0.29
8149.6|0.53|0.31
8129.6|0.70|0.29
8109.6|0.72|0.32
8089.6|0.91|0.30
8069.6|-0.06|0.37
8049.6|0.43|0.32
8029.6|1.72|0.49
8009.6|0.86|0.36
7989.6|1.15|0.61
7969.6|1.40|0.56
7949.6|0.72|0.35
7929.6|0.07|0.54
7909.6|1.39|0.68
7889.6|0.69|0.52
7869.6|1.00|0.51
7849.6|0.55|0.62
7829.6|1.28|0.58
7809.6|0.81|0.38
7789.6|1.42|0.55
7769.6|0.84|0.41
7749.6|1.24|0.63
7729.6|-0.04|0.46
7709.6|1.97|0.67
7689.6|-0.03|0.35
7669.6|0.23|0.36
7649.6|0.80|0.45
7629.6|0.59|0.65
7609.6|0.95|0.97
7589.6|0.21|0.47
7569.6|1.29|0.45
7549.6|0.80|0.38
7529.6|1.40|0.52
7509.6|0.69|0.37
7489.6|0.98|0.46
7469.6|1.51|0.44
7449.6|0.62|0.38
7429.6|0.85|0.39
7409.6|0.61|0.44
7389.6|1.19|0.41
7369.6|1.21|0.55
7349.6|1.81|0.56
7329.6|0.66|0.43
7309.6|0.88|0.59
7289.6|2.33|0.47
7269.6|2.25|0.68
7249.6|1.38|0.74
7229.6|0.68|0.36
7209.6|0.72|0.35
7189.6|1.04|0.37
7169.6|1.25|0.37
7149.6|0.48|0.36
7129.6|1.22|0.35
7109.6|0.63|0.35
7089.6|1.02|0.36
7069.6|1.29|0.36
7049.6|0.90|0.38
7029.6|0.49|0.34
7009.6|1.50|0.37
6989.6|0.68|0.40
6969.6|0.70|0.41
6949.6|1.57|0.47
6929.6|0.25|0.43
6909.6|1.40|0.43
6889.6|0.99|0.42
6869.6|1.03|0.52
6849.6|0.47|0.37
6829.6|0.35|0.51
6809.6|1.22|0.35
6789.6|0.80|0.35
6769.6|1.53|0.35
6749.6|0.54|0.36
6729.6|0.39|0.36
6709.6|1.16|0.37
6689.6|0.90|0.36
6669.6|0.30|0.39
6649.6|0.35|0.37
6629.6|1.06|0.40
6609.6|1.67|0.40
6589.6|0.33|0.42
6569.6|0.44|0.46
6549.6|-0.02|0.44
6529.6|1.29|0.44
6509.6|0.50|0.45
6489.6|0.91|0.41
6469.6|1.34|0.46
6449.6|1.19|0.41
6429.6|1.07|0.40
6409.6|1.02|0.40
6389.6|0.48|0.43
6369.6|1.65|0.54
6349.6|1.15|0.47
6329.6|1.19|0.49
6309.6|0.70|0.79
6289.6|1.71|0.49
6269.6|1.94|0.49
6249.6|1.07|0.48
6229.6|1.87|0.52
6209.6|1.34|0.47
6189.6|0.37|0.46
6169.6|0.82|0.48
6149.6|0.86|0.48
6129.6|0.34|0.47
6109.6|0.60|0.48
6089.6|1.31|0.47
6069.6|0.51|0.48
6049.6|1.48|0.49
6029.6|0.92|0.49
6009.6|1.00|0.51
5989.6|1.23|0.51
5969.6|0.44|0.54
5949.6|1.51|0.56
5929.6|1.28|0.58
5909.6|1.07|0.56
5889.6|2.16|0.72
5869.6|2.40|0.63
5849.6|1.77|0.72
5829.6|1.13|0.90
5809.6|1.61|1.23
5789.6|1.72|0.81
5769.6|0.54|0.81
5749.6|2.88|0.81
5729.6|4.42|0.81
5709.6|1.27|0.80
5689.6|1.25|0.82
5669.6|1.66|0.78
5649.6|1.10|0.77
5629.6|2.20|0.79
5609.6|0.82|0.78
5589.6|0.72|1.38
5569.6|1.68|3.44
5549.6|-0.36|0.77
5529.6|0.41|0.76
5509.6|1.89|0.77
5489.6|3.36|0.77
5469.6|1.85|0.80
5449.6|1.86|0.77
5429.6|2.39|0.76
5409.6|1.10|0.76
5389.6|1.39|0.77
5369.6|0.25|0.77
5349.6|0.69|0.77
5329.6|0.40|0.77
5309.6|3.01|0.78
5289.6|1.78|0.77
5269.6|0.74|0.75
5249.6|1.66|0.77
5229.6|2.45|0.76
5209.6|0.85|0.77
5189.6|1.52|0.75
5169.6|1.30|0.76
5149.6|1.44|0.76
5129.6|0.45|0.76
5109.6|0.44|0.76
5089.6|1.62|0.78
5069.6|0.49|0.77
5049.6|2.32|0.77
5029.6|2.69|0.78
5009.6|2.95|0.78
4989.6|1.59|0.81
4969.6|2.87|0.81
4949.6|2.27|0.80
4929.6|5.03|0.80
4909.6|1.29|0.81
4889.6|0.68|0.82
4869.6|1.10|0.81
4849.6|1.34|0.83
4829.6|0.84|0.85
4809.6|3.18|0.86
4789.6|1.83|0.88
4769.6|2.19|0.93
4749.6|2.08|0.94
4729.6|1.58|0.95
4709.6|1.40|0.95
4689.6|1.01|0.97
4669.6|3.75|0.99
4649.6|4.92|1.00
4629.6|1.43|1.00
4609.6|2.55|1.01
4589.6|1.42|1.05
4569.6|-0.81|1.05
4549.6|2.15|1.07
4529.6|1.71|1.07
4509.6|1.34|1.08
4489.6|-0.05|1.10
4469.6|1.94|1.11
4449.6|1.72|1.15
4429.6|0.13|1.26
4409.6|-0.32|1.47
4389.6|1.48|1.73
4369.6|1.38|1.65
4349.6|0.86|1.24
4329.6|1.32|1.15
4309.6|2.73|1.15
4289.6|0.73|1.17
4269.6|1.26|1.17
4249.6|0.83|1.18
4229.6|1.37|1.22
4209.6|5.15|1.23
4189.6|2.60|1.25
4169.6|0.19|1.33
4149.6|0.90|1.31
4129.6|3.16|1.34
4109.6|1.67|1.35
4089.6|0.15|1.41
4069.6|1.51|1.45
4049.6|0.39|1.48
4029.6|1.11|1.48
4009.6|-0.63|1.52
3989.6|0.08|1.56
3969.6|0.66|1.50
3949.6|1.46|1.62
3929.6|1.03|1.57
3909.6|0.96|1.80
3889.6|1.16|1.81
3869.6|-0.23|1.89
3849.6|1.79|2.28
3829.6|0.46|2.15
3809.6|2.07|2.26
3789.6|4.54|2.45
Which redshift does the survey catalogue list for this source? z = 2.01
